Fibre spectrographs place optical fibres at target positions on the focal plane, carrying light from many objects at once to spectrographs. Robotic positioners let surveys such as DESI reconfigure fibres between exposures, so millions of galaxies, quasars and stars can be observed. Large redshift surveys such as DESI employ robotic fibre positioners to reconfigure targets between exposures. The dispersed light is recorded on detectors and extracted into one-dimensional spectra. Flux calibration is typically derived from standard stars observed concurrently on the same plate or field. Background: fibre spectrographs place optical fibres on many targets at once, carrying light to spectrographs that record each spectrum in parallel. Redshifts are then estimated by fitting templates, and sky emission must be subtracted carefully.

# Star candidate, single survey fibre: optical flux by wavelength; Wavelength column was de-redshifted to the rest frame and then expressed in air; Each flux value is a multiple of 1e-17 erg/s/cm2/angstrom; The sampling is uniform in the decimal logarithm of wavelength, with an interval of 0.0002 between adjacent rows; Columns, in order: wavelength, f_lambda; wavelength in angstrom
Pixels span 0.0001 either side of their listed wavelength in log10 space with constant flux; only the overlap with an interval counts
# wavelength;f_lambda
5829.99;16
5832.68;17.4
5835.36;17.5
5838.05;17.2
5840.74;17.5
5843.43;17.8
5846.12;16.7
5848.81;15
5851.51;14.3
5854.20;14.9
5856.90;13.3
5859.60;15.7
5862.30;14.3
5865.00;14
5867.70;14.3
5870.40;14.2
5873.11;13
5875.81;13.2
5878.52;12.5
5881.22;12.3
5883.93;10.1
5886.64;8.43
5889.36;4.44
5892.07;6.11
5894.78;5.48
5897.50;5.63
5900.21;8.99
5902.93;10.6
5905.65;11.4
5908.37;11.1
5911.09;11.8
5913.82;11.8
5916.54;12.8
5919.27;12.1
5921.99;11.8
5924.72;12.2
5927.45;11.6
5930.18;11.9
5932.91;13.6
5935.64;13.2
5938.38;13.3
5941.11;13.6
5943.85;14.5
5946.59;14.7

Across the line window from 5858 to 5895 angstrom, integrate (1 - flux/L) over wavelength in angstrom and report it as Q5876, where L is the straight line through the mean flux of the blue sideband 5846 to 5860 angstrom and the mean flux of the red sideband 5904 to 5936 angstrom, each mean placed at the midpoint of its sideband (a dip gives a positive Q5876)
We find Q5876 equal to 6.5 angstrom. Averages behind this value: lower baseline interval 14.8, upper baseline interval 12.1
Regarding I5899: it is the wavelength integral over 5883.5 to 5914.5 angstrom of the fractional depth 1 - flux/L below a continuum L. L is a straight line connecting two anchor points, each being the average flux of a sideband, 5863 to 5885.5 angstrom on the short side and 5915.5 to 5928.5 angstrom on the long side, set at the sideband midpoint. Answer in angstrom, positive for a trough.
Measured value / 9.3 angstrom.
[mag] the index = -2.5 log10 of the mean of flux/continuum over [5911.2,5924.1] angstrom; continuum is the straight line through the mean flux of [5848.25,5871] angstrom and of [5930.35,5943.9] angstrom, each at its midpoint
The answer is 0.13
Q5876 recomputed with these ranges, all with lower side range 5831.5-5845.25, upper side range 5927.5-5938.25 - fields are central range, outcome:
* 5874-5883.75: 1.95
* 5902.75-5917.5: 2.41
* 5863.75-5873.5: 1.22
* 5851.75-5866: 1.74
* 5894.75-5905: 4.39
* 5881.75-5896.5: 7.69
